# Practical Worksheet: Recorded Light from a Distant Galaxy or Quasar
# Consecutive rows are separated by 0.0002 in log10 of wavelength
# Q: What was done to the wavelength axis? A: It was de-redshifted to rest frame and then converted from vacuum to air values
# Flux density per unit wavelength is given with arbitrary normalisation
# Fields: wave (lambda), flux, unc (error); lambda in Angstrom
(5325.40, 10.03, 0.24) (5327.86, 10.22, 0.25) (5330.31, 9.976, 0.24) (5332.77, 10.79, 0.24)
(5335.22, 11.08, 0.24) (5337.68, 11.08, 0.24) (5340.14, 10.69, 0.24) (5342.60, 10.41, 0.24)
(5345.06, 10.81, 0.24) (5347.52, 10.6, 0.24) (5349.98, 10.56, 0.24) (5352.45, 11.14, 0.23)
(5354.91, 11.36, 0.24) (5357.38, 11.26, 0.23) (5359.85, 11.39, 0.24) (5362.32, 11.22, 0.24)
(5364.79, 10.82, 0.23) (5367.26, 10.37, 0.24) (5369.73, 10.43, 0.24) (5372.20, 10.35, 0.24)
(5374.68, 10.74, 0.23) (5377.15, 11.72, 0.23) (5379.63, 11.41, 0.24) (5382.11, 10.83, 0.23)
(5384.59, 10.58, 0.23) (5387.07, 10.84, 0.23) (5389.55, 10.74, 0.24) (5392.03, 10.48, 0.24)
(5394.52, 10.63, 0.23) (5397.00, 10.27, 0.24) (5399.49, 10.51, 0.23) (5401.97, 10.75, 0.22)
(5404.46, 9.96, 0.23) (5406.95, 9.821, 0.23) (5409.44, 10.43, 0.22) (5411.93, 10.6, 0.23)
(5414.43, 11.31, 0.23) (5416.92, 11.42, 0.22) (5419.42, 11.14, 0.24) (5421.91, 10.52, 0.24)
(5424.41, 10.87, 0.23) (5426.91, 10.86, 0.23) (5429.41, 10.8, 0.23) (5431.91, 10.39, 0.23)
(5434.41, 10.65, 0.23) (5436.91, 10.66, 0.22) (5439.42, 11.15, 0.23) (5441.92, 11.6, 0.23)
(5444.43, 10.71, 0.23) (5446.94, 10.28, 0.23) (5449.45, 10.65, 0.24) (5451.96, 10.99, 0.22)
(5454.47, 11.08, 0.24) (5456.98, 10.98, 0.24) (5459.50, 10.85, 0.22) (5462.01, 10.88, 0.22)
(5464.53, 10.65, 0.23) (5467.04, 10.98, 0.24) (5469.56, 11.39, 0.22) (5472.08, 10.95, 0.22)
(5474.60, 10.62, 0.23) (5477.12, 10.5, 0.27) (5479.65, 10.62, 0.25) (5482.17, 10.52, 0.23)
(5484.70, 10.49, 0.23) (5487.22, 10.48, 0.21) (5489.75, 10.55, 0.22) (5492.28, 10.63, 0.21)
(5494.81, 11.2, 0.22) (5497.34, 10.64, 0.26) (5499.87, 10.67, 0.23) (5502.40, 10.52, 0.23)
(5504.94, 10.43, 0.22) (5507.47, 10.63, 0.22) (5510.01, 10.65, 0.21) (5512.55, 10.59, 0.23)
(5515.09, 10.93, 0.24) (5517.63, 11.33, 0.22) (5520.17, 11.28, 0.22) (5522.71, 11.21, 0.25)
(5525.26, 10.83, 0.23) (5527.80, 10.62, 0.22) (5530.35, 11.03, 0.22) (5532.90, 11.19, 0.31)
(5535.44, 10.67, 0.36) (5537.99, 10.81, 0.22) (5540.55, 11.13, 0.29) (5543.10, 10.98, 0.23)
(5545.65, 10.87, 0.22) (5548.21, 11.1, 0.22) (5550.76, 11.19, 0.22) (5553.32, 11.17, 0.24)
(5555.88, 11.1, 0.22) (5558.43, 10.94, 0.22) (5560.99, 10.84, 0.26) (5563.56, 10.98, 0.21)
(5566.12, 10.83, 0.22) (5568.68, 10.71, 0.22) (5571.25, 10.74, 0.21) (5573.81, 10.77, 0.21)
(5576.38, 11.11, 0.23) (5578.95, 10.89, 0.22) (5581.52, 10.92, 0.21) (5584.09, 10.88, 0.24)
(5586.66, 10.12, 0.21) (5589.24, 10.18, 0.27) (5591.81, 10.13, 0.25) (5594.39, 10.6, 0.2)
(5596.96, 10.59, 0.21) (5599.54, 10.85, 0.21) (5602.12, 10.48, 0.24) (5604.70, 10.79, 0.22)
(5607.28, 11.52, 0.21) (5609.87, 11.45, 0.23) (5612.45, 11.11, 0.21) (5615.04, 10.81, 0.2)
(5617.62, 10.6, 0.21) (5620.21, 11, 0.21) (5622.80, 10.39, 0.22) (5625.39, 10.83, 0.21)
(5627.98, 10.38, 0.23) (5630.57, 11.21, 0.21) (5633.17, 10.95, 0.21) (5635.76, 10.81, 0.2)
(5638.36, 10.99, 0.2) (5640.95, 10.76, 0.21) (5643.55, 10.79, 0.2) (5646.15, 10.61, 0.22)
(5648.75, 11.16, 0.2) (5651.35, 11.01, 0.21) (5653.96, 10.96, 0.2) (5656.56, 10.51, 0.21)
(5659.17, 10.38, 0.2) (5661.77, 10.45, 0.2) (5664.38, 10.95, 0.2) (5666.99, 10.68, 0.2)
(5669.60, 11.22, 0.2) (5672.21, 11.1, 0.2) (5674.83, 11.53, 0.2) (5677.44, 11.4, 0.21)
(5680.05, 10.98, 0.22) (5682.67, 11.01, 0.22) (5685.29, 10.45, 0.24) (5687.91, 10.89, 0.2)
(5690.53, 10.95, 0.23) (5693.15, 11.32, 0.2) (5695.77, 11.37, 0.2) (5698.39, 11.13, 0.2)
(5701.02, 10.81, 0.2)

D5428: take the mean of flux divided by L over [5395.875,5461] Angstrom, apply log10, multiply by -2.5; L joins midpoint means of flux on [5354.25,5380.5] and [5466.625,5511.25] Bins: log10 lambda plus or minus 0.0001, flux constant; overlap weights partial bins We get 0.01 mag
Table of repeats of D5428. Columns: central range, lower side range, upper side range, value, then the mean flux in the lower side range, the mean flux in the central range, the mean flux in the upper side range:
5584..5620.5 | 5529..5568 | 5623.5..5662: 0.01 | 11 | 10.7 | 10.8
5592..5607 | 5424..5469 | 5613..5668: 0.01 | 10.8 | 10.7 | 10.8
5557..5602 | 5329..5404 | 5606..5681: 0.02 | 10.8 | 10.7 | 10.9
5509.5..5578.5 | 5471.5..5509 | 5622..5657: -0.03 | 10.6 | 11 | 10.8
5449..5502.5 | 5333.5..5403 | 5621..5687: 0.01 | 10.8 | 10.8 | 10.9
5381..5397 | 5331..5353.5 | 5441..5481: 0.02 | 10.8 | 10.7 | 10.8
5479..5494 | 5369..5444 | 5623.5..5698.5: 0.02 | 10.8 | 10.6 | 10.9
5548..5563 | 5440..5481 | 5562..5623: -0.03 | 10.9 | 11.1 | 10.8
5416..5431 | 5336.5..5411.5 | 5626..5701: -0.01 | 10.7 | 10.9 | 10.9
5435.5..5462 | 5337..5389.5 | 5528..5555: 0.00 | 10.9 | 10.9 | 11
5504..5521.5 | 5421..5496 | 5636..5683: 0.00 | 10.8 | 10.8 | 10.9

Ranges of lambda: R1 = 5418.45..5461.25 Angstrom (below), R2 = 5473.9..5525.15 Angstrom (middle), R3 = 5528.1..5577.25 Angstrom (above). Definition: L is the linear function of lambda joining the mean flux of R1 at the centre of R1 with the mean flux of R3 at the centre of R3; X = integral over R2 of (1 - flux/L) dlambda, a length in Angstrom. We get 0.8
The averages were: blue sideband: 10.8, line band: 10.7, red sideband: 10.9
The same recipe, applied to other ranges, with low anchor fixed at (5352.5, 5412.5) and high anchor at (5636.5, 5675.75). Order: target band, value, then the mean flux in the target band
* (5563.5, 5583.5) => -0.07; 10.9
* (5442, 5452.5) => 0.03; 10.7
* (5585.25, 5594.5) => 0.52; 10.2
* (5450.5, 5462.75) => -0.21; 11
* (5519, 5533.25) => -0.28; 11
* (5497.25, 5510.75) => 0.26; 10.6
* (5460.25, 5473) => -0.22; 11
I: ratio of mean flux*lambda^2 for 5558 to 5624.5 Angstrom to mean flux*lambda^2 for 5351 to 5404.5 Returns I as 1.08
